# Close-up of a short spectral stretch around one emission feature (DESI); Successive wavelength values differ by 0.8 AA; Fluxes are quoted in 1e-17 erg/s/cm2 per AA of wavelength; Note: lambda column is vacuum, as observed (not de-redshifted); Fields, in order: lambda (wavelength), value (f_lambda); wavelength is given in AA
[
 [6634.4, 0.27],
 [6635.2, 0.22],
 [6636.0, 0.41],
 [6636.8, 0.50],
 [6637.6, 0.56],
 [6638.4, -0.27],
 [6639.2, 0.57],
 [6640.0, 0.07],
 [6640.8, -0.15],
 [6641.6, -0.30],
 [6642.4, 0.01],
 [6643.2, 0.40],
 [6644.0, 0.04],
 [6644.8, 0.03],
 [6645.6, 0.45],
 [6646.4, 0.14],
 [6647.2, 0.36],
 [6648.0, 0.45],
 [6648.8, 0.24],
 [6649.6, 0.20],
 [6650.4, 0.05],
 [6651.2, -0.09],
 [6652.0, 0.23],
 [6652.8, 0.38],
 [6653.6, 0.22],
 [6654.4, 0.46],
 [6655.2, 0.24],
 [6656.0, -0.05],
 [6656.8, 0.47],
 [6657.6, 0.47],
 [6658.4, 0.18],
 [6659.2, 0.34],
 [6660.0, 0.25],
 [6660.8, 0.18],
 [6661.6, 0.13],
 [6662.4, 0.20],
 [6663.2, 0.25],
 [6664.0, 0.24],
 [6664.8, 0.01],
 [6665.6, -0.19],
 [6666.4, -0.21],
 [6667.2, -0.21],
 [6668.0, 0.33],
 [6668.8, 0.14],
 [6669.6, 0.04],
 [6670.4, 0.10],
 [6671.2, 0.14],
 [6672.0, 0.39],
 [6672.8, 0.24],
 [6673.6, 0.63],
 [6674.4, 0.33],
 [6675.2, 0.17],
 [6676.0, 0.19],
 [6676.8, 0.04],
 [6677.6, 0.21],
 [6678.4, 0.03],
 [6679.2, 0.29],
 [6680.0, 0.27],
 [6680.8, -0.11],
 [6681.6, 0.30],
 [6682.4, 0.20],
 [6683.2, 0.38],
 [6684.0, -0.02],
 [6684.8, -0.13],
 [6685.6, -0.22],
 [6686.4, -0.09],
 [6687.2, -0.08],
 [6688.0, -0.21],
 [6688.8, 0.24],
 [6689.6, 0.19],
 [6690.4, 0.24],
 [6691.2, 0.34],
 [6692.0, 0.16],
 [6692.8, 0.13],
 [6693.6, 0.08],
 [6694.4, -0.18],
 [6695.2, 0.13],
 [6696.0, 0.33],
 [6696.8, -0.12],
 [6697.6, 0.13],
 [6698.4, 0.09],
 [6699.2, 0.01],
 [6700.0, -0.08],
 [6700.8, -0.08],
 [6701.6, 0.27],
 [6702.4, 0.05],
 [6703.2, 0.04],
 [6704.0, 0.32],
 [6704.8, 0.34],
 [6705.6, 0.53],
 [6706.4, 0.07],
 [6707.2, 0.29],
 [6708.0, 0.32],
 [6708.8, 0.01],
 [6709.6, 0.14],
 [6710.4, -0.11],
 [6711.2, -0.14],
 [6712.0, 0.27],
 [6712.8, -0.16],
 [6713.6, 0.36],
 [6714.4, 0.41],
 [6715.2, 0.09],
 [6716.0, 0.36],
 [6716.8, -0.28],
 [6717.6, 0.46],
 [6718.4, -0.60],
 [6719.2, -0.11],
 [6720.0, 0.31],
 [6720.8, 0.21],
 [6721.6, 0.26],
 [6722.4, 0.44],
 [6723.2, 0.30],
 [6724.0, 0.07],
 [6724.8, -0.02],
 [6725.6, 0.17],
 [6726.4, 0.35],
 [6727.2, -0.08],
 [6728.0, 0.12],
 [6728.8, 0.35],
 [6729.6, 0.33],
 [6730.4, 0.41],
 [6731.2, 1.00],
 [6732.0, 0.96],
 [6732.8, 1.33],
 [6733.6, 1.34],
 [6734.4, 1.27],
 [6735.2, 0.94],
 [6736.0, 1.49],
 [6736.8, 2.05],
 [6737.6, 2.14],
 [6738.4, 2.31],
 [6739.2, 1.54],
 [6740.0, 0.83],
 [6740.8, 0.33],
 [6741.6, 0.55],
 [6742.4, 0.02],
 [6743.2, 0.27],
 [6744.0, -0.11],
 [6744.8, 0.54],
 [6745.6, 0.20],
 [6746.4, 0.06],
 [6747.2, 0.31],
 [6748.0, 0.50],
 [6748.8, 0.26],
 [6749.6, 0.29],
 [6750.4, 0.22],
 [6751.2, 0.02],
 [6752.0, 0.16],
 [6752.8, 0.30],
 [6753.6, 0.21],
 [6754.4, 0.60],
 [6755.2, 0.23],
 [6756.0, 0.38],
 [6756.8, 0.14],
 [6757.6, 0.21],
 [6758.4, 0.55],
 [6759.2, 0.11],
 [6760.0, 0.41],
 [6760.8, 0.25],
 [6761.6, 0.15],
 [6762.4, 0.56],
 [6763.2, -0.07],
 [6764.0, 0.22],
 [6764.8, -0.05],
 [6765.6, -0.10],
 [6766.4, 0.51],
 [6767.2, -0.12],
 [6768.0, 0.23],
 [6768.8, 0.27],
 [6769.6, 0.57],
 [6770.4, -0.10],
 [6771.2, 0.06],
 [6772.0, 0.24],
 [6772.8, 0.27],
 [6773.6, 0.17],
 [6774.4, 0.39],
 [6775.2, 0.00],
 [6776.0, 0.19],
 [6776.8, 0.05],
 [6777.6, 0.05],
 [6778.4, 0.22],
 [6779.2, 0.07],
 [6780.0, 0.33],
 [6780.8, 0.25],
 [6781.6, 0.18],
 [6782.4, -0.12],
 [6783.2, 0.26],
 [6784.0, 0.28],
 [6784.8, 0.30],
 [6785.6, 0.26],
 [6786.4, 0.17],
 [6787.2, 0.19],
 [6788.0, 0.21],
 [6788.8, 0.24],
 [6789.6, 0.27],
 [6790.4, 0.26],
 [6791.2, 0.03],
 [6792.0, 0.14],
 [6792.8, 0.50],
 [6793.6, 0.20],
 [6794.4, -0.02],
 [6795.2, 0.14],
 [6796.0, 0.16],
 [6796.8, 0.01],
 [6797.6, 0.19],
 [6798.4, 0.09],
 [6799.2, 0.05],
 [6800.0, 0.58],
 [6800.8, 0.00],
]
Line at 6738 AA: [O II] 3727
